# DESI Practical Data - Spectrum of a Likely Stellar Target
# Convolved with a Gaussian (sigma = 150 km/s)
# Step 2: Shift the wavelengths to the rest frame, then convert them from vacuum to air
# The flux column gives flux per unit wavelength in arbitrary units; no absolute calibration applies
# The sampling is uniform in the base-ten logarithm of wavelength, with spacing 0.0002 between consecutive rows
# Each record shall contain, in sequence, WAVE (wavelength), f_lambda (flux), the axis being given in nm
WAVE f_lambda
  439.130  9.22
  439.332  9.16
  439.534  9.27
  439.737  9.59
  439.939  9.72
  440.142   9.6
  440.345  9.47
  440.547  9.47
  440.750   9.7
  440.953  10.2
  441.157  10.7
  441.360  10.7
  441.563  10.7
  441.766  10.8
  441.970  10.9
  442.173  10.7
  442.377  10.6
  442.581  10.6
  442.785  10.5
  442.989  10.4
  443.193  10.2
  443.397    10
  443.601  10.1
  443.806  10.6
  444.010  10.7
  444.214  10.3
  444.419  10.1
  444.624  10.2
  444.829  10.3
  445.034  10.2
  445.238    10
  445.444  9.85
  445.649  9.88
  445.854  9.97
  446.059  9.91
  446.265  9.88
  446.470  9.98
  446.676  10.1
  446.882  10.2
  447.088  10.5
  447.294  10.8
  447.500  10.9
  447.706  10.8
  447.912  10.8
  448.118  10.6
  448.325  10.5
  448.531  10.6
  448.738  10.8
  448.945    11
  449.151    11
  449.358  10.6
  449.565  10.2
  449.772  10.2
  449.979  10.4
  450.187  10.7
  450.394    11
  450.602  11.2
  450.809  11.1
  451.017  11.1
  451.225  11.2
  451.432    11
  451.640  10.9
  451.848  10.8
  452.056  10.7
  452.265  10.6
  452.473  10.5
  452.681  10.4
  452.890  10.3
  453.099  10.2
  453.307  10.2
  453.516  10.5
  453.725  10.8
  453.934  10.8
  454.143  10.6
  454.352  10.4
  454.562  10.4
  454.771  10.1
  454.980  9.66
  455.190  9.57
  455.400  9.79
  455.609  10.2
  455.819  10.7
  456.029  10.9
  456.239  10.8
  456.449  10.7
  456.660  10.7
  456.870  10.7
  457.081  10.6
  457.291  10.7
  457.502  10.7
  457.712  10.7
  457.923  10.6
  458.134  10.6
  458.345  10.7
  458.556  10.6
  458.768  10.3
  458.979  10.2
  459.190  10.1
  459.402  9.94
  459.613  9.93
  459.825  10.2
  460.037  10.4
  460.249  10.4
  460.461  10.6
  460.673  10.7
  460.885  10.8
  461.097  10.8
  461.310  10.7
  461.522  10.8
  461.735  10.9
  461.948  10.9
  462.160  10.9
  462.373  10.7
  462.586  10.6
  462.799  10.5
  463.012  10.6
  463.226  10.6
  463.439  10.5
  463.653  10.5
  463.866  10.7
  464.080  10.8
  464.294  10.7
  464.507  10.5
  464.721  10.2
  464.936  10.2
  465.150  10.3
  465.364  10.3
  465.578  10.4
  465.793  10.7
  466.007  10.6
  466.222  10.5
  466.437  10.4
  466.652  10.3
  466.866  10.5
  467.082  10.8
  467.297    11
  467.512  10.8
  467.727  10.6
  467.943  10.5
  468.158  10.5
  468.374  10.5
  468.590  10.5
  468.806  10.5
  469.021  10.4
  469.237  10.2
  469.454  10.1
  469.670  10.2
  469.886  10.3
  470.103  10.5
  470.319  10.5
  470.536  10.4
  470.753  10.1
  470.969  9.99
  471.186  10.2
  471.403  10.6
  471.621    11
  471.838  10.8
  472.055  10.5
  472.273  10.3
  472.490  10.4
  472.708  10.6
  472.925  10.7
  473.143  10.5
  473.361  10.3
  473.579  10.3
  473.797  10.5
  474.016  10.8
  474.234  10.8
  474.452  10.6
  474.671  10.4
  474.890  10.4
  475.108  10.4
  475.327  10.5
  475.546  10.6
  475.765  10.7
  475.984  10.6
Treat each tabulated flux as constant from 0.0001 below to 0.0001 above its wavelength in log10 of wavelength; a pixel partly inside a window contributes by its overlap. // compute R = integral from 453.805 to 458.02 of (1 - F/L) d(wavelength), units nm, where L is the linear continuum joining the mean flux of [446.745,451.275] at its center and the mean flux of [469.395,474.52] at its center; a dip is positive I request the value 0.07 nm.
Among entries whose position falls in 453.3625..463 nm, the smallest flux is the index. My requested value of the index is 9.57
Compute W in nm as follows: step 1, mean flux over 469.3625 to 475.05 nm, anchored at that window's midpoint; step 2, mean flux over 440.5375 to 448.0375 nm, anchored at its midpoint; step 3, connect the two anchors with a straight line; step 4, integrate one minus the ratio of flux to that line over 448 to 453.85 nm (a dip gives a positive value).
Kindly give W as -0.18 nm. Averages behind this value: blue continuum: 10.3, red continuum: 10.5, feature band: 10.7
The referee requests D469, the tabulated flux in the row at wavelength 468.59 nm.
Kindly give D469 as 10.5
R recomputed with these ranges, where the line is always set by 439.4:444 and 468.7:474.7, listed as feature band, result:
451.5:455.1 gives -0.06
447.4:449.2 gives -0.09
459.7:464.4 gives -0.13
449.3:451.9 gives -0.13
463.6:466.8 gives -0.02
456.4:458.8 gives -0.07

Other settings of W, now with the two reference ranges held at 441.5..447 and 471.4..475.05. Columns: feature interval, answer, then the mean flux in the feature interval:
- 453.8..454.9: -0.008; 10.5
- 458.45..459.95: 0.034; 10.2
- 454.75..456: 0.040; 10.1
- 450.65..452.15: -0.092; 11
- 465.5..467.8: -0.024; 10.6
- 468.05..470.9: 0.044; 10.4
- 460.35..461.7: -0.039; 10.7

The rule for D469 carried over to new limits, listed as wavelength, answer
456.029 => 10.9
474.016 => 10.8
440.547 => 9.47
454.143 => 10.6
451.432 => 11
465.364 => 10.3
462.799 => 10.5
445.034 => 10.2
